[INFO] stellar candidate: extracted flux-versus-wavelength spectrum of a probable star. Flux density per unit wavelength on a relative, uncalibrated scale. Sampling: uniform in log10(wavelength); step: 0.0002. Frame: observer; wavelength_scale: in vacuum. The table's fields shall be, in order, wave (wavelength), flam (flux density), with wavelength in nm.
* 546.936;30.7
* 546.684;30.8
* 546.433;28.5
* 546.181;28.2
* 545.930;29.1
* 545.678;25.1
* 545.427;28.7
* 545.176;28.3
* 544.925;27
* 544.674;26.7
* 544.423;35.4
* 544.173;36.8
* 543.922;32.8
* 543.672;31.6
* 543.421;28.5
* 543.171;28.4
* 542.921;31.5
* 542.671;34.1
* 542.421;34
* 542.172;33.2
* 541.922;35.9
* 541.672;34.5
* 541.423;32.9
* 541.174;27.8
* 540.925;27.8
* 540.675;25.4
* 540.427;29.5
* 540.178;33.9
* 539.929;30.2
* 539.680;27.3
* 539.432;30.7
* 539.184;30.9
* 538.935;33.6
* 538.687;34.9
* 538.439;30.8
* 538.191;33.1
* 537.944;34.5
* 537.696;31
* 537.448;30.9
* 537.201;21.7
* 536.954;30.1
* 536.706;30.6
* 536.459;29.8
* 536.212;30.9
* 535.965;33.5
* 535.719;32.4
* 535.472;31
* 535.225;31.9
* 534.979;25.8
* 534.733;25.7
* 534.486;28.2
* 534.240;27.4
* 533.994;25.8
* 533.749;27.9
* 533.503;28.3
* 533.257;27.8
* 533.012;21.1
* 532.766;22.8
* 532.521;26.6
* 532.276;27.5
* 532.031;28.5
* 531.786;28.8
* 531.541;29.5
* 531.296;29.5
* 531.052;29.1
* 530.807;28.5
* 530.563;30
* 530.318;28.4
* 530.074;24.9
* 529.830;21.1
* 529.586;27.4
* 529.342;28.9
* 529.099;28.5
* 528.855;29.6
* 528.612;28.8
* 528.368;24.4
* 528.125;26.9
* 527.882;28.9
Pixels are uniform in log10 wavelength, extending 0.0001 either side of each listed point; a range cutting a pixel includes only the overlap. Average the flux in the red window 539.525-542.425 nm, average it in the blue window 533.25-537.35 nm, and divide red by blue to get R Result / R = 1.1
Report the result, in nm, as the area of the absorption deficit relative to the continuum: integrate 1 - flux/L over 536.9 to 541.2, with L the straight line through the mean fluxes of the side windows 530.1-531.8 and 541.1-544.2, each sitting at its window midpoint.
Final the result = 0.141 nm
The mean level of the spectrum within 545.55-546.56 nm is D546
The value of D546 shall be 27.7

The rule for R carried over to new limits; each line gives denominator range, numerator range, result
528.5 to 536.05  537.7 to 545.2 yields 1.13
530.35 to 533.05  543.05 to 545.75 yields 1.09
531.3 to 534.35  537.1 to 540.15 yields 1.15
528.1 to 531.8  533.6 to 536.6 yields 1.05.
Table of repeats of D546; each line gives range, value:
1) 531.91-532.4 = 28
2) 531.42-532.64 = 28.2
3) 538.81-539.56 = 31.7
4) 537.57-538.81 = 32.9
